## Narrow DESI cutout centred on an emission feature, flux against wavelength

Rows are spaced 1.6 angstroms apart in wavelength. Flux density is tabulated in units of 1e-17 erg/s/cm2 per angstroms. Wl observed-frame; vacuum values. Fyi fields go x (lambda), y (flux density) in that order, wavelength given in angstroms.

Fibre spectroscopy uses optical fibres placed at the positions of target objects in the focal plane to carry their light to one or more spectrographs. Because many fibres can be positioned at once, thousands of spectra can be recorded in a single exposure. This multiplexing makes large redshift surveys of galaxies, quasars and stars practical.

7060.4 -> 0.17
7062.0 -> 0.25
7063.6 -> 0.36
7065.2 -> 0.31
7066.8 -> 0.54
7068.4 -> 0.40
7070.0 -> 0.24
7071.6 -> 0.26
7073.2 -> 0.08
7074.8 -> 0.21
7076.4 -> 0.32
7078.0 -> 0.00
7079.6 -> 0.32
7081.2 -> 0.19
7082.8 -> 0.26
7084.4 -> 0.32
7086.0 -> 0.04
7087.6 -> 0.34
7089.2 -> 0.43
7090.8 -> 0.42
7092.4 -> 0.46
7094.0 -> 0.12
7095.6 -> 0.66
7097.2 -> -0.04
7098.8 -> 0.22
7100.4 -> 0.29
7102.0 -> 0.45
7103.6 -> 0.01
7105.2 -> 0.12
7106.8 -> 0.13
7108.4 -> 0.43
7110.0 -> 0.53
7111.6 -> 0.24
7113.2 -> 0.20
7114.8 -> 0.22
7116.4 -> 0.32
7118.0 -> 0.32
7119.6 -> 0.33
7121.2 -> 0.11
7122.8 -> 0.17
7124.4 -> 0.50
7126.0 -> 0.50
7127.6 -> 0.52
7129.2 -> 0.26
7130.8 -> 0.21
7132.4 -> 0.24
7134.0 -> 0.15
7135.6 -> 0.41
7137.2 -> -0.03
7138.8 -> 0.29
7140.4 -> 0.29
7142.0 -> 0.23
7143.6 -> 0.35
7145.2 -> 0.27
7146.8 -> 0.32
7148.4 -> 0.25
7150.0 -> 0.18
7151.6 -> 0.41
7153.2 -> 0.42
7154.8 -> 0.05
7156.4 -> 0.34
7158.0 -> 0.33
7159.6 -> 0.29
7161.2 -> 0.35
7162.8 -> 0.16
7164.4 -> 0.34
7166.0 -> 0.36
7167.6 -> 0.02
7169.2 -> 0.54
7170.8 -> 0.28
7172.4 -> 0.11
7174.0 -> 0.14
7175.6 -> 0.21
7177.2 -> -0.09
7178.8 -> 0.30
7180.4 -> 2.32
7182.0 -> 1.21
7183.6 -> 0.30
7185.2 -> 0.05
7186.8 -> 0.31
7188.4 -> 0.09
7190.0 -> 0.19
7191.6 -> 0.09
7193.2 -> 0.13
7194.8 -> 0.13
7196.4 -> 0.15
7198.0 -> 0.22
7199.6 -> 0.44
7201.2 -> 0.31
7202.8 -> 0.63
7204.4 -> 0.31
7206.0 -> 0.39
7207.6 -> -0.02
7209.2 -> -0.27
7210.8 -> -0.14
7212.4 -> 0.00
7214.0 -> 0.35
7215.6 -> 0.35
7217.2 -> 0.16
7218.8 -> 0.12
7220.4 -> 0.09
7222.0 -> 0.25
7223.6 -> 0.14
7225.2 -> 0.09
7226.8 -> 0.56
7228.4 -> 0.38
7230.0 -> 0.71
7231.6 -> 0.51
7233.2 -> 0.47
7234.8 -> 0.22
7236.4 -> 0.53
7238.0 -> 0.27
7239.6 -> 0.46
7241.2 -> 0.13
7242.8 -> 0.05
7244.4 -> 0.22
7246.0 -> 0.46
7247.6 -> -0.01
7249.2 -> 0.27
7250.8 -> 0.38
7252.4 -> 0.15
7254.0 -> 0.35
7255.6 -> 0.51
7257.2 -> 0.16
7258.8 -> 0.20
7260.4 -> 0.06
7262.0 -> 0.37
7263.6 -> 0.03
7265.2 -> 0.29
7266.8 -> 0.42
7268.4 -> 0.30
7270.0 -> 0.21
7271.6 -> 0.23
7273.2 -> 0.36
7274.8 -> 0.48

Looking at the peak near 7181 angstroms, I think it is H-alpha 6563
